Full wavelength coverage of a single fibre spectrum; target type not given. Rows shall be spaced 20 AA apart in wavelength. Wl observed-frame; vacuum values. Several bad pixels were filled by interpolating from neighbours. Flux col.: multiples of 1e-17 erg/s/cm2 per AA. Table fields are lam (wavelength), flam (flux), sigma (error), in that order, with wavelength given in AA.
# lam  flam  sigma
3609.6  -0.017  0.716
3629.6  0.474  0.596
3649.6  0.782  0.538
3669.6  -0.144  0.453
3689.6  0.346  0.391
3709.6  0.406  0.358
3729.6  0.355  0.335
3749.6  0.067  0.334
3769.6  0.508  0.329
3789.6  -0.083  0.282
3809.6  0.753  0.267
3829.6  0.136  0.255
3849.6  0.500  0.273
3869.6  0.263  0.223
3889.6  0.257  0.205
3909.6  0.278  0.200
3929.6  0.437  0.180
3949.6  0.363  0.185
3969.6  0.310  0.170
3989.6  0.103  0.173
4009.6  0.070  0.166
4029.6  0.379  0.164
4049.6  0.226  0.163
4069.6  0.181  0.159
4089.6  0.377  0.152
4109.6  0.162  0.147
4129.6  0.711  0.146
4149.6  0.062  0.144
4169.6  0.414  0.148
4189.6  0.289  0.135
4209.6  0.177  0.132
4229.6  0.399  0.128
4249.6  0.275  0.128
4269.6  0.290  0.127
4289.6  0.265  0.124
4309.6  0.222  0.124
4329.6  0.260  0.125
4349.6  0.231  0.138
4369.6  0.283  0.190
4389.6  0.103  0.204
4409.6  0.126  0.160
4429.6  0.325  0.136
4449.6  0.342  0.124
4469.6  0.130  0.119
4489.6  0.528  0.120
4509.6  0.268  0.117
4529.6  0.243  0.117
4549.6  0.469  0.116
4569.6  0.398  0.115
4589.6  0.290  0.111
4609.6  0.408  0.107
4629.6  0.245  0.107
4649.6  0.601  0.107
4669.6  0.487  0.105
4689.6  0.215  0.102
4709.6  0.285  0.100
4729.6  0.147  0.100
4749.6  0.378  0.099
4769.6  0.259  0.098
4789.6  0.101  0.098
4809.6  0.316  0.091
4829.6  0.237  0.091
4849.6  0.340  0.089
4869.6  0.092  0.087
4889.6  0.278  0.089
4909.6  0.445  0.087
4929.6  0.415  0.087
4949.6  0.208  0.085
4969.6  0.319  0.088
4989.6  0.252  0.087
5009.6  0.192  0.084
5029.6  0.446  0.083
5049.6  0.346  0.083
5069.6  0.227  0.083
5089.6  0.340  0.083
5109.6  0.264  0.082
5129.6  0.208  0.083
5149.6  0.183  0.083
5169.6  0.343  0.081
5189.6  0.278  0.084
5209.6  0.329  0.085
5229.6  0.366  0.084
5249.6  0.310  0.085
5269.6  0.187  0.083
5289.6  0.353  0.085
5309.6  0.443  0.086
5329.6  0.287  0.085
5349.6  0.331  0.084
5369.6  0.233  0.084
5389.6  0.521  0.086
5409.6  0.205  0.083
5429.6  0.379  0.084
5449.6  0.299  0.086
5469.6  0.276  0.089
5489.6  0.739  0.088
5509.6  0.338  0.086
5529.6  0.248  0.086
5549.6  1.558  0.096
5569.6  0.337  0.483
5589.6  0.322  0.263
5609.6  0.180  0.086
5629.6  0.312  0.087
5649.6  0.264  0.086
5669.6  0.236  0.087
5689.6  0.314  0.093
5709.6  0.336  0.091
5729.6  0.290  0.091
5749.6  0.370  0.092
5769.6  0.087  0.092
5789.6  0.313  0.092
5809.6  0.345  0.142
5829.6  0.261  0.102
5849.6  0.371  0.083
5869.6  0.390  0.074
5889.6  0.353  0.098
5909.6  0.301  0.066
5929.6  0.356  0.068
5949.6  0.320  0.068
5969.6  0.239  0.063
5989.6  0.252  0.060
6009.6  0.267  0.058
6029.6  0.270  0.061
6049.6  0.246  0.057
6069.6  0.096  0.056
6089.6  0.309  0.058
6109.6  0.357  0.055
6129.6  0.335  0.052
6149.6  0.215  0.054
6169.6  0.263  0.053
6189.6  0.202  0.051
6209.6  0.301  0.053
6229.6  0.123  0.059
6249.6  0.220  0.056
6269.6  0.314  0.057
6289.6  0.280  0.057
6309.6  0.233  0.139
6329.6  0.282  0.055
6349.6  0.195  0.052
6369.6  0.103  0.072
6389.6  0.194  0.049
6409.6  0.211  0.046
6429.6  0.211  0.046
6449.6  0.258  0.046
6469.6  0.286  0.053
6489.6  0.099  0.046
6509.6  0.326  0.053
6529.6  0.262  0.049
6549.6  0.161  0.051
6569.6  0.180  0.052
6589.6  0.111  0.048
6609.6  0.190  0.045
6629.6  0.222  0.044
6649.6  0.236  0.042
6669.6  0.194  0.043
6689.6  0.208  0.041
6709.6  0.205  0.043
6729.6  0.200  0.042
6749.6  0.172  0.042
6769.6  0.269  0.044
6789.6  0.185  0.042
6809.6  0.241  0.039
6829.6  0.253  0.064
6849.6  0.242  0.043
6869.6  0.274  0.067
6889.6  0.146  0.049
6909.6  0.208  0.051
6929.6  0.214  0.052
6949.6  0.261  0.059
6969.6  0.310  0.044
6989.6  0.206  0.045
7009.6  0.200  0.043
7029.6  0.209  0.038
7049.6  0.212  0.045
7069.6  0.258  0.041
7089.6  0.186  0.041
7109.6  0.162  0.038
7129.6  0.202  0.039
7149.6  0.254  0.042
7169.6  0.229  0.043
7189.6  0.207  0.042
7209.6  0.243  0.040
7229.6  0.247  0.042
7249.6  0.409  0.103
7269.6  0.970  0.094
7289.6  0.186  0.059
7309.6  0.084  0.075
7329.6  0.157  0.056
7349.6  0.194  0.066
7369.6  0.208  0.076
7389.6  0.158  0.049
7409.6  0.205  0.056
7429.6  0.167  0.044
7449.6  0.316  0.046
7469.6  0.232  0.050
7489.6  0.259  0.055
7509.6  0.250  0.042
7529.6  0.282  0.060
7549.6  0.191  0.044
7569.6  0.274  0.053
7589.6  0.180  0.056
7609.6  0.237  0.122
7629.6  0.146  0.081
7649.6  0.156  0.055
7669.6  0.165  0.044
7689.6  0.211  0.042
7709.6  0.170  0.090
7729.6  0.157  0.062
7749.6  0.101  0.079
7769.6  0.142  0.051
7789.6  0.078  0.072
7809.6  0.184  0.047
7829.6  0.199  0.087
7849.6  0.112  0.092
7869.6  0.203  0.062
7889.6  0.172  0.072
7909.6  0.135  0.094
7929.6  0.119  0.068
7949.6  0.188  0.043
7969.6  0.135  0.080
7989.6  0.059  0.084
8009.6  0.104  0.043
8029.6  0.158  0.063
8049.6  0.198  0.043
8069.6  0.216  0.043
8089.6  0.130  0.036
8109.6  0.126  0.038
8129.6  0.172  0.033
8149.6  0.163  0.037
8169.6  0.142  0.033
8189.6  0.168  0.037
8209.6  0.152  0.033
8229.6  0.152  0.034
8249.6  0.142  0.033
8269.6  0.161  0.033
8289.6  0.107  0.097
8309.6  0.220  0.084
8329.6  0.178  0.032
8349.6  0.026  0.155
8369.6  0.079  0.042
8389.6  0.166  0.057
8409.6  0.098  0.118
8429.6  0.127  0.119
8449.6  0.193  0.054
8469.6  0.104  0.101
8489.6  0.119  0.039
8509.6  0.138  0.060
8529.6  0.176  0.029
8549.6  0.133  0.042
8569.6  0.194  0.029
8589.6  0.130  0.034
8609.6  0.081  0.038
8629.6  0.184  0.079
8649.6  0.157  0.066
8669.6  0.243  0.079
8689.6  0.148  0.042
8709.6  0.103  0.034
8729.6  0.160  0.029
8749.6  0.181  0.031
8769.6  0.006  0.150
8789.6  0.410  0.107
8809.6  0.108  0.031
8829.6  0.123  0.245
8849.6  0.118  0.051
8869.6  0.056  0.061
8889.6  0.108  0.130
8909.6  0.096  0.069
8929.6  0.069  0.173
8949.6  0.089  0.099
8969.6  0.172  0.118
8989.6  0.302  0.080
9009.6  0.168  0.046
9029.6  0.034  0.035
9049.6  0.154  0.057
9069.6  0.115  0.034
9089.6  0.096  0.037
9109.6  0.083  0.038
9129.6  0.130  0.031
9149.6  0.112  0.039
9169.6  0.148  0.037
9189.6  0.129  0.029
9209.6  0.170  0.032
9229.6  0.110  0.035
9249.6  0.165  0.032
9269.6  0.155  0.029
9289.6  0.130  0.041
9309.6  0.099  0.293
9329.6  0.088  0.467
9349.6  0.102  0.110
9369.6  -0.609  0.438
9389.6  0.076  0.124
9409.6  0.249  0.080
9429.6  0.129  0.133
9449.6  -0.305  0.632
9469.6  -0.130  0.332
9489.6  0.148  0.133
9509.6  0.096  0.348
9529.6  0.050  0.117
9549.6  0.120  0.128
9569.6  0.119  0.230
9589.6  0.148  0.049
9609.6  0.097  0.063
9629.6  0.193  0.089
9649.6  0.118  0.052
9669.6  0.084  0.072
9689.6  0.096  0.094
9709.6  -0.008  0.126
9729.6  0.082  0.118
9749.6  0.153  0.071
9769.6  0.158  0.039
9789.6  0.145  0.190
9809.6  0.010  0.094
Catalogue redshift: 0.108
